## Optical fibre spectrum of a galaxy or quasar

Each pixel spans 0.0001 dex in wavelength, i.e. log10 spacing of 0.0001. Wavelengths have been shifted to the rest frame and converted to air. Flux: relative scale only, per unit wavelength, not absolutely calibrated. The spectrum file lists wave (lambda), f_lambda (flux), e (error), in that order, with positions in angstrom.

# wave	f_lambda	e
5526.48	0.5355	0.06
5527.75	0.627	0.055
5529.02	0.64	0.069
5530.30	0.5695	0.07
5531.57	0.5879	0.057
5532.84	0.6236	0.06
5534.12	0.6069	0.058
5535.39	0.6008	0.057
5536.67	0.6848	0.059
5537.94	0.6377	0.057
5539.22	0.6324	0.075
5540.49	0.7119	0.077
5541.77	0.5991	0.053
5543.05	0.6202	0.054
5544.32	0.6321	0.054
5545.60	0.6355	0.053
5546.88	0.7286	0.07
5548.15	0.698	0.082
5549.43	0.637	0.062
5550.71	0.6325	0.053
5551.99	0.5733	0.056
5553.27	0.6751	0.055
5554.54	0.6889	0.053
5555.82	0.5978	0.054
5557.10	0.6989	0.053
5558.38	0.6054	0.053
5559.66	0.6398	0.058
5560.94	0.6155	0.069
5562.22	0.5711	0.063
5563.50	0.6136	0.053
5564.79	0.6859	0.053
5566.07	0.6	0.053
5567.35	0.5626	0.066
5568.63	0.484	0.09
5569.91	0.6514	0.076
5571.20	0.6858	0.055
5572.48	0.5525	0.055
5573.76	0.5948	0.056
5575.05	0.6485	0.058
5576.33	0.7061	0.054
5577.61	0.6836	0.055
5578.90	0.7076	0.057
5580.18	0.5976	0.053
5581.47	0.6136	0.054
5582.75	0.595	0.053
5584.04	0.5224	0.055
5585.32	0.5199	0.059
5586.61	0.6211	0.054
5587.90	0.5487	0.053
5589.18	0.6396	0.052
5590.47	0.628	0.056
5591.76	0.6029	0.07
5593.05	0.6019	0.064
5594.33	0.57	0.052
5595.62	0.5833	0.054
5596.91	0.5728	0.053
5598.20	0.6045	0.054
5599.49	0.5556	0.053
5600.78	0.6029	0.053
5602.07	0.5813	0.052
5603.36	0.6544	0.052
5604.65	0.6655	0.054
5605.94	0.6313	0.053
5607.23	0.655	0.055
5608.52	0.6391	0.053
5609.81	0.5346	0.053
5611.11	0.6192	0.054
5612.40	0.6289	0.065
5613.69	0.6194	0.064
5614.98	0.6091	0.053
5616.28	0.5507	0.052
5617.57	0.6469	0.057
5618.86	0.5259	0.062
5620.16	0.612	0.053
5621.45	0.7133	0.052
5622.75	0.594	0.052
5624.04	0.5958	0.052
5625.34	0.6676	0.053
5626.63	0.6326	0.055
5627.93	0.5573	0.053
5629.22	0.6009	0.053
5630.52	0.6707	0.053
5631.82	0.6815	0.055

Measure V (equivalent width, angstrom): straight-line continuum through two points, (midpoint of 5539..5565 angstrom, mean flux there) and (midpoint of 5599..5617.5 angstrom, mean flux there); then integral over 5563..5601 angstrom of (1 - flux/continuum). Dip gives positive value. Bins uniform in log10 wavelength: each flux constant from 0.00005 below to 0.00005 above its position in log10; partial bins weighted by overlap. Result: 1.3 angstrom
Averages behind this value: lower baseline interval 0.642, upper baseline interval 0.612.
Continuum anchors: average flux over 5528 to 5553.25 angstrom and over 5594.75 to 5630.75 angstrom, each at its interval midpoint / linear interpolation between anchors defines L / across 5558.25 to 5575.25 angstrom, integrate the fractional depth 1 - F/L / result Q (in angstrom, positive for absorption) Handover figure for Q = 0.5 angstrom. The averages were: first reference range 0.635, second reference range 0.611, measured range 0.607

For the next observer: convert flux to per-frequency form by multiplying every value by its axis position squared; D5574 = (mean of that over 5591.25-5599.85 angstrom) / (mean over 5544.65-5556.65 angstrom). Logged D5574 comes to 0.91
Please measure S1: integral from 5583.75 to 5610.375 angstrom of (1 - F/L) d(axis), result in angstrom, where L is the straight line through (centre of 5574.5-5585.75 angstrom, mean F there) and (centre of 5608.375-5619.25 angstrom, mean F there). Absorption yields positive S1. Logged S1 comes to 0.5 angstrom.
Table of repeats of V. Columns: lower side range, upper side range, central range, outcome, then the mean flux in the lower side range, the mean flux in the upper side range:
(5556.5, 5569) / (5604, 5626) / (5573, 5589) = -0.02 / 0.61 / 0.618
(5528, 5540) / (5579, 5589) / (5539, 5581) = -2.29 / 0.622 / 0.585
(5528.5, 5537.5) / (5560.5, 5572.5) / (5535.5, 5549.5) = -0.96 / 0.616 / 0.604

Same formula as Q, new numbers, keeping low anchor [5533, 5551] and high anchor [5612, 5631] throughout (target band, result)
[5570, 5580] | -0.3 angstrom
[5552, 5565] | 0.1 angstrom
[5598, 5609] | 0.0 angstrom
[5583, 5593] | 0.7 angstrom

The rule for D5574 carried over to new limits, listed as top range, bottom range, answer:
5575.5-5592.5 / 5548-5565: 0.98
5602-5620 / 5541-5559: 0.97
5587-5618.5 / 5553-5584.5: 0.98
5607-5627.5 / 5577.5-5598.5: 1.04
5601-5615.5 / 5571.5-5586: 1.02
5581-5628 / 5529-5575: 0.98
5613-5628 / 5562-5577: 1.02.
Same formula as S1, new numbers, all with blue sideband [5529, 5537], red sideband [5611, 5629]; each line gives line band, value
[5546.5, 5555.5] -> -0.7 angstrom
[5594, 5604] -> 0.3 angstrom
